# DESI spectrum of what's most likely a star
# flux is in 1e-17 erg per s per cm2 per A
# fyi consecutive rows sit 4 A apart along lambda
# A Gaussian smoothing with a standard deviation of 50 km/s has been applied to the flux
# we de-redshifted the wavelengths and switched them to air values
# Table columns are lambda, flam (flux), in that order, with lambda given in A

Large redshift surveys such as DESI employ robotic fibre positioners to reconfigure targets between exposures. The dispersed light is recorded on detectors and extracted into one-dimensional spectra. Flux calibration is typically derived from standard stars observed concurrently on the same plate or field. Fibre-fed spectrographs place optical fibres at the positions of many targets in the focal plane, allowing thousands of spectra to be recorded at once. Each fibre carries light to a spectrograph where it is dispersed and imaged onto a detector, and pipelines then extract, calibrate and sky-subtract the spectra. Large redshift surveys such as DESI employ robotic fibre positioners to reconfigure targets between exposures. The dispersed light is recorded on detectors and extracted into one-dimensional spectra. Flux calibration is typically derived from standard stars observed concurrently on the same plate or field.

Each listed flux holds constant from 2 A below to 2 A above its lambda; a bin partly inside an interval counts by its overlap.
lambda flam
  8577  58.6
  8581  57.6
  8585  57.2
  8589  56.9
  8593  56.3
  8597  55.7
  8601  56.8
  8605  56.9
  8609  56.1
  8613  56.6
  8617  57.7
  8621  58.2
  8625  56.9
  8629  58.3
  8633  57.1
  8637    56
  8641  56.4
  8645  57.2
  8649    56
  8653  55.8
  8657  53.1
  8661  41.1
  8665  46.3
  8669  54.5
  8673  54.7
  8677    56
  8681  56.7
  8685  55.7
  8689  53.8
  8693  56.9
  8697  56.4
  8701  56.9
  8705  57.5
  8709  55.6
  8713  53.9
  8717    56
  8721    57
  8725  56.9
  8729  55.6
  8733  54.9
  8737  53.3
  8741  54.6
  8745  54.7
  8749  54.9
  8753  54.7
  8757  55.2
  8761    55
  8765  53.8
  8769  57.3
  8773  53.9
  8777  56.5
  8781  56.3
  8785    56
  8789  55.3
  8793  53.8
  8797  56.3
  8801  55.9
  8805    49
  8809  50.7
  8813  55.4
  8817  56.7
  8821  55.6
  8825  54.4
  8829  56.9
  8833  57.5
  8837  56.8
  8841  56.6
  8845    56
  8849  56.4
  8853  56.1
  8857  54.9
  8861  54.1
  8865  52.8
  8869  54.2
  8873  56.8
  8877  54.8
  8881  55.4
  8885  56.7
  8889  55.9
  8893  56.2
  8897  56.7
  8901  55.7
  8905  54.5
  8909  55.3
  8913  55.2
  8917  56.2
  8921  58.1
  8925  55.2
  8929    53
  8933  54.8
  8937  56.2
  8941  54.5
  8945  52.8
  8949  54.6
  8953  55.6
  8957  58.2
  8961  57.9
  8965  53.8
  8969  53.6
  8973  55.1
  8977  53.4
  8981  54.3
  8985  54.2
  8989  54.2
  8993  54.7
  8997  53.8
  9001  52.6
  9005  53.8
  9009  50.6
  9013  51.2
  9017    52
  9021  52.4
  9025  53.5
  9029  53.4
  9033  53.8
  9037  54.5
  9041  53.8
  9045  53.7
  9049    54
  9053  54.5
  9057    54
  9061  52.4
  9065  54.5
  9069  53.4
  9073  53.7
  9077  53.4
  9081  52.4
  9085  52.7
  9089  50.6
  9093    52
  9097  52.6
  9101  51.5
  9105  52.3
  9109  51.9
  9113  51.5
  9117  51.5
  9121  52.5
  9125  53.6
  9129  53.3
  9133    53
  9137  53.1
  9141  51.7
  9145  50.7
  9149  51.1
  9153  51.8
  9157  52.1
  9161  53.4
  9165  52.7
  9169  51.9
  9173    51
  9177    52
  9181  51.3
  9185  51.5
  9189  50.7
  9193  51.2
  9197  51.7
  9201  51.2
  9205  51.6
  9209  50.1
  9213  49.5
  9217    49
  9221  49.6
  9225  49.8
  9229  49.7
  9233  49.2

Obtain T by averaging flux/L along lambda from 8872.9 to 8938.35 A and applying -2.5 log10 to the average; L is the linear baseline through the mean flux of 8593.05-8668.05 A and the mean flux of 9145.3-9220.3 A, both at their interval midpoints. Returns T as -0.05 mag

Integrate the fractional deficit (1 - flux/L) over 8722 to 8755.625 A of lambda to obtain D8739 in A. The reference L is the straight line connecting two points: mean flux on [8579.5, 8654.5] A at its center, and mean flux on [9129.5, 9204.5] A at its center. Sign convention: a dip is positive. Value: 0.4 A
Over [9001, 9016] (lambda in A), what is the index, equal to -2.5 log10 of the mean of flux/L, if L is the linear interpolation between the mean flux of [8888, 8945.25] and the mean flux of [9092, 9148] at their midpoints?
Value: 0.04 mag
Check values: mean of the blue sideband 55.4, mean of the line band 52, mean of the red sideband 52.2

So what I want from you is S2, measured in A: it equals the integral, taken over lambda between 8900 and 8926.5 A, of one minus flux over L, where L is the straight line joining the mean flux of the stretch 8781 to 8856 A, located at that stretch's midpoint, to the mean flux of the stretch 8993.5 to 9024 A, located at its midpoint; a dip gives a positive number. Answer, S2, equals -0.9 A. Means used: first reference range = 55.3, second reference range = 52.5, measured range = 55.8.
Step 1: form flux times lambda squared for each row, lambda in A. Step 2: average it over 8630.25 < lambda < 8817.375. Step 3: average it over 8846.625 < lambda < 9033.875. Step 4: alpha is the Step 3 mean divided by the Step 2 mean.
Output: 1.0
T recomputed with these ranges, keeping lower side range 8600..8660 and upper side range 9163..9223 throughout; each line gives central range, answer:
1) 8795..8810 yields 0.03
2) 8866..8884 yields -0.02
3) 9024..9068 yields -0.03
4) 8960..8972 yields -0.03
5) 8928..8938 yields -0.02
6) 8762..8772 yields -0.01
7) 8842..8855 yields -0.04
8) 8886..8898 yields -0.05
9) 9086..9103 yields 0.00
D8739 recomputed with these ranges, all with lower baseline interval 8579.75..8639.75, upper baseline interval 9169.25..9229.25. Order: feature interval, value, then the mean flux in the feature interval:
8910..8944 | -1.1 A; 55.3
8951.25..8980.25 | -1.2 A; 55.3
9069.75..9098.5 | -0.3 A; 52.5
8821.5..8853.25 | -1.0 A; 56.3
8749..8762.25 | 0.1 A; 55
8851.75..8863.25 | -0.1 A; 54.9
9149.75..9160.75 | -0.2 A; 52.1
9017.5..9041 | -0.4 A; 53.4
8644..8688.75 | 2.4 A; 53.3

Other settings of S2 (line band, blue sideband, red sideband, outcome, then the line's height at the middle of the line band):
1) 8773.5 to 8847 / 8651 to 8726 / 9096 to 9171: -2.0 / 53.8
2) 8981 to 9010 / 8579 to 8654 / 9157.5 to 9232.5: -0.3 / 53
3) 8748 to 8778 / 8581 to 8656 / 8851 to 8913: 0.5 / 56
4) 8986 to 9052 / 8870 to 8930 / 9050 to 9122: 0.6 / 53.8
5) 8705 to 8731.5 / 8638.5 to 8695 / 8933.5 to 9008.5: -1.0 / 54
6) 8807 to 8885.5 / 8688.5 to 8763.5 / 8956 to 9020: -1.0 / 54.7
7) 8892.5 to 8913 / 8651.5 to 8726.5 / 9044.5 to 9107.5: -0.8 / 53.6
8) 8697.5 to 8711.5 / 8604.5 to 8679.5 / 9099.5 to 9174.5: -0.5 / 54.6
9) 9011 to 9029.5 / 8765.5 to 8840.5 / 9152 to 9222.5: 0.2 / 53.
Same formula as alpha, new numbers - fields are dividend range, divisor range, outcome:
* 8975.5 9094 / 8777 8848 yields 1.01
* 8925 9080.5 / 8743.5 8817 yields 1.04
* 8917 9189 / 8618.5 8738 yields 1.05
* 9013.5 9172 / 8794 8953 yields 1.00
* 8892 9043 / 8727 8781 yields 1.04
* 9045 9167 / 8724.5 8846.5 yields 1.02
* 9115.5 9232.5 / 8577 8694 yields 1.05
